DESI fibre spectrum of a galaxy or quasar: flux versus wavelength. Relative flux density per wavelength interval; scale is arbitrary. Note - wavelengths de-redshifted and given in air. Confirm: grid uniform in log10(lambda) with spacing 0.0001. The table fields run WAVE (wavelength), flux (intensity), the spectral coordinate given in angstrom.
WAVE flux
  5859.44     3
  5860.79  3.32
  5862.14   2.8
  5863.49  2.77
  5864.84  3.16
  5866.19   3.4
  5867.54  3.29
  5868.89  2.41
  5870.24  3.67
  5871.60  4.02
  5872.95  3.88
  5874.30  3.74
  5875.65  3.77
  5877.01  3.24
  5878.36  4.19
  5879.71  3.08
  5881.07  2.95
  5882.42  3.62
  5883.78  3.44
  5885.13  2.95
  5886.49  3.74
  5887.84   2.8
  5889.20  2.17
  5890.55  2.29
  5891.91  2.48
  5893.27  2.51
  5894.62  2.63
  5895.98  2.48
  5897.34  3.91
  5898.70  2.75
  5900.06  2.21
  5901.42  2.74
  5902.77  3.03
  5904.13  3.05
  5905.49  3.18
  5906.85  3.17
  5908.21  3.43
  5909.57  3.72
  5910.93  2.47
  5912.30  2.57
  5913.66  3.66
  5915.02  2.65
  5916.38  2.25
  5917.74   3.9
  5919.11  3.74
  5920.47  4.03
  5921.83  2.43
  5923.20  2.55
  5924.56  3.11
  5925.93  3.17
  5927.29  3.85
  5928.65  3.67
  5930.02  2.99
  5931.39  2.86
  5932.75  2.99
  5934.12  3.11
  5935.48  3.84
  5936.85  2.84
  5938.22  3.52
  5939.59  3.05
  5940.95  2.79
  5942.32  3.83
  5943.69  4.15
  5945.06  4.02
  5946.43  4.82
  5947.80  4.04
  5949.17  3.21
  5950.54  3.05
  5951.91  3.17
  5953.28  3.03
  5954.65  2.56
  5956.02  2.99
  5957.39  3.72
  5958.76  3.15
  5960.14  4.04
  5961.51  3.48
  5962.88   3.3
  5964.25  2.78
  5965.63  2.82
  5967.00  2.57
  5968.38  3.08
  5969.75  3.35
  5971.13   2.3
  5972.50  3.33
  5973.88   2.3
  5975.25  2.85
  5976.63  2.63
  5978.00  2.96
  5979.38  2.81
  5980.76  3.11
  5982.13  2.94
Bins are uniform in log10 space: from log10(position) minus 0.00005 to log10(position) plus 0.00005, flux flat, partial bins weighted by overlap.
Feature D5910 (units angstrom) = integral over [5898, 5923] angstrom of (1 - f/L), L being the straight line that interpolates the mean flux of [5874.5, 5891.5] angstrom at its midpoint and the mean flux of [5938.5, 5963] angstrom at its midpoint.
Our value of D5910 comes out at 2.0 angstrom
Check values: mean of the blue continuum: 3.19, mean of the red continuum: 3.47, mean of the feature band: 3.05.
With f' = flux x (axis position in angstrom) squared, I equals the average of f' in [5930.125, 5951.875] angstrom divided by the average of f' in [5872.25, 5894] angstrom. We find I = 1.11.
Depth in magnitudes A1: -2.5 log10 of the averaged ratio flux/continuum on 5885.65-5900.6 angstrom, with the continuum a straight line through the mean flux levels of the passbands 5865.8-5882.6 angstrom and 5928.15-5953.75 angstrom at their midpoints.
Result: 0.26 mag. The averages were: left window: 3.48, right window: 3.42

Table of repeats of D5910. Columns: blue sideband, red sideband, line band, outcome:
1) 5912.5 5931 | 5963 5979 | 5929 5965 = -4.2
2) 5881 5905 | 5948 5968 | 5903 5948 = -4.3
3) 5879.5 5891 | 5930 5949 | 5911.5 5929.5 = 0.8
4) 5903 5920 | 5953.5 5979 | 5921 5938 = -0.2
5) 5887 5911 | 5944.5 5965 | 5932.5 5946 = -0.8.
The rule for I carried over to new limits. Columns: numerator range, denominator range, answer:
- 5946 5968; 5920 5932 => 1.04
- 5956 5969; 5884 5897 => 1.20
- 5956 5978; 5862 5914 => 1.00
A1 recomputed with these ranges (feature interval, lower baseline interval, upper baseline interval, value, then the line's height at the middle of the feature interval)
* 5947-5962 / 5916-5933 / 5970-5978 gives -0.14 mag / 2.93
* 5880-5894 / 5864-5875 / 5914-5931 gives 0.16 mag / 3.36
